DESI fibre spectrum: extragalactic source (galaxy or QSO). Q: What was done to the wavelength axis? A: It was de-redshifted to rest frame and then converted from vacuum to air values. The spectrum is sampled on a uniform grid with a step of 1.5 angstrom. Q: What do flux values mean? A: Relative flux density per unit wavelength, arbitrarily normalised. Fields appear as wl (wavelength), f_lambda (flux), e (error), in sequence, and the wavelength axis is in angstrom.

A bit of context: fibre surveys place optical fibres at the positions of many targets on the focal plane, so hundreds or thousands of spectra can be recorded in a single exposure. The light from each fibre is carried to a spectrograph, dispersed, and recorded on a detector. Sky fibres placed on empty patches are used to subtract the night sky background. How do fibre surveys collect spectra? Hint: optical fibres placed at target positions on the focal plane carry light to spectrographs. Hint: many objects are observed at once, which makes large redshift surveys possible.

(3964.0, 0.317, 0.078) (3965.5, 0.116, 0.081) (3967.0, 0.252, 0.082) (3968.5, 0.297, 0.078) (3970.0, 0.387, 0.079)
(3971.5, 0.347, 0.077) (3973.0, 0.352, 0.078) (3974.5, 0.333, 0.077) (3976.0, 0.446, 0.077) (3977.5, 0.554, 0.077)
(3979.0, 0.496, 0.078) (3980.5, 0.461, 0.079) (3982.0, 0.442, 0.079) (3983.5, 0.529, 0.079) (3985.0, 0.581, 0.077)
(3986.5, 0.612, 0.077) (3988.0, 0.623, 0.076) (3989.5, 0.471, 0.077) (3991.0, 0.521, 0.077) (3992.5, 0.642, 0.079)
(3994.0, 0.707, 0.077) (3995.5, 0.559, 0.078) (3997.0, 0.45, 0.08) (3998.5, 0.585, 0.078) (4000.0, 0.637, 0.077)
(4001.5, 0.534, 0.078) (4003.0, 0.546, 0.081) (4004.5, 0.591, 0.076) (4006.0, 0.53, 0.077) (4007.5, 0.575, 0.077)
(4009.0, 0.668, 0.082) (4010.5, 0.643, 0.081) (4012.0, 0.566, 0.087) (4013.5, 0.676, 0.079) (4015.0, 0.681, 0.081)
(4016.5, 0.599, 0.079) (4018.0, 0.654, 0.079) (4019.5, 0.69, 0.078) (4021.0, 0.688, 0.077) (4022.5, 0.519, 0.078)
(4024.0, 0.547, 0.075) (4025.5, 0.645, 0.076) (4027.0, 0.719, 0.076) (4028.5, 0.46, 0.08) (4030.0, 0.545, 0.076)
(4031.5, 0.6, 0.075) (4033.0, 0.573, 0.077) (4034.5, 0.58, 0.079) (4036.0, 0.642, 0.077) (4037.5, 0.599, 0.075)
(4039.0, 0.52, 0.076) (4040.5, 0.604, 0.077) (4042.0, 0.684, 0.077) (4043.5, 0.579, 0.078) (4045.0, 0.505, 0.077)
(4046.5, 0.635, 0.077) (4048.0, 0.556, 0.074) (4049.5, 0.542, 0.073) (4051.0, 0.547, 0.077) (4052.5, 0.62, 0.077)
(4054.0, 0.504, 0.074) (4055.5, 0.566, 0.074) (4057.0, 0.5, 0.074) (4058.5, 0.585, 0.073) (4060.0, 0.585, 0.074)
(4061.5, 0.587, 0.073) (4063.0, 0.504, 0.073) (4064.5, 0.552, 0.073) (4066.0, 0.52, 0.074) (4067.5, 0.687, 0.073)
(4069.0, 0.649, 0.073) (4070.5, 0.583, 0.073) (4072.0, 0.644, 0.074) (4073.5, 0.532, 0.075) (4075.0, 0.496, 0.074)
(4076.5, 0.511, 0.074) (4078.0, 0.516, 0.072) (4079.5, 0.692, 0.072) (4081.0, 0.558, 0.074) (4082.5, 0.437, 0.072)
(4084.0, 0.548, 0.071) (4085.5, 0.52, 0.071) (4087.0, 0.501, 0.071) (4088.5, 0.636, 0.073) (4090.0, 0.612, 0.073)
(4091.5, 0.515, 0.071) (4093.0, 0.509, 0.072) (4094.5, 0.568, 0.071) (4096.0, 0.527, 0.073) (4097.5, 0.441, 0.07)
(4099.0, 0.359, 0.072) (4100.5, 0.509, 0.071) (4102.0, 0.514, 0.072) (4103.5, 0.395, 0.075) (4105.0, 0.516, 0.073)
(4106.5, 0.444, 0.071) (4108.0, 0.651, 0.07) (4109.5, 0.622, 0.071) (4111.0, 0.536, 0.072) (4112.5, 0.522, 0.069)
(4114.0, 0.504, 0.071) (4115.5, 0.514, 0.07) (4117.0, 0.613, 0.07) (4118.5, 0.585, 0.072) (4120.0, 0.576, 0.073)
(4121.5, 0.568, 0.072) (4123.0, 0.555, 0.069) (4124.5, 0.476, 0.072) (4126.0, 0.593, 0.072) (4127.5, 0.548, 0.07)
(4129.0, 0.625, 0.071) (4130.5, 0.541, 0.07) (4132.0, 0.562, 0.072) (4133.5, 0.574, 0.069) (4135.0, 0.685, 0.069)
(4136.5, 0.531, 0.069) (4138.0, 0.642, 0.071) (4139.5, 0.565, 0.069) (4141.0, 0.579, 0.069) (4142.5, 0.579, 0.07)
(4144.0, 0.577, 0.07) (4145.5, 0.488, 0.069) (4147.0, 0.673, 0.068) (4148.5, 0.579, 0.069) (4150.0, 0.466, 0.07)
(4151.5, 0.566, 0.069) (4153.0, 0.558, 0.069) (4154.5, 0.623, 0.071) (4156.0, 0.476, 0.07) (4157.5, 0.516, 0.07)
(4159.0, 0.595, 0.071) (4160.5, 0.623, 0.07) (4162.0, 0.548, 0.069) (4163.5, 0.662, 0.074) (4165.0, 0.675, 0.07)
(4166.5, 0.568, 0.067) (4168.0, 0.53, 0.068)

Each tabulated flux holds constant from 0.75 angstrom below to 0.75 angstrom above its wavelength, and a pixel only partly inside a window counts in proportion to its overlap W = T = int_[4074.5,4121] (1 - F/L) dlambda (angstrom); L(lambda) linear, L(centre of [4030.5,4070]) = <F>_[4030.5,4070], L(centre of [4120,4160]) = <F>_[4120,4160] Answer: 3.4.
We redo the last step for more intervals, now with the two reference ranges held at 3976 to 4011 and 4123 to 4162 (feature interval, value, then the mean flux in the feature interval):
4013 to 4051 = -2.5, 0.6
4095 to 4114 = 2.1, 0.504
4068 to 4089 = 0.2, 0.559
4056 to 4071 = -0.3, 0.575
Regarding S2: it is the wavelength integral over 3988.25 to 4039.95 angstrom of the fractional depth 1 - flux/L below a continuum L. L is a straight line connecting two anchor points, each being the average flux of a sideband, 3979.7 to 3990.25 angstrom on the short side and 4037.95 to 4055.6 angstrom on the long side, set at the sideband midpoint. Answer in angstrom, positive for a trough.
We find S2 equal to -4.0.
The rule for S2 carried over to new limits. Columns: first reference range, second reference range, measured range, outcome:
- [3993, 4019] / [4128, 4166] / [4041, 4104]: 4.5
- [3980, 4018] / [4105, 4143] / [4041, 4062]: 0.1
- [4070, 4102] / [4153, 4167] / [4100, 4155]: 0.5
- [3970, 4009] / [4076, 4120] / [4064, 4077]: -1.2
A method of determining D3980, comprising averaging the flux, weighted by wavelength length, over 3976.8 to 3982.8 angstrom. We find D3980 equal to 0.488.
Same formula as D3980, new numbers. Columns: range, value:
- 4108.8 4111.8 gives 0.577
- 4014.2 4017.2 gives 0.641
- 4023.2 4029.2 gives 0.593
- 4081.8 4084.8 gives 0.494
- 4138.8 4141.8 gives 0.572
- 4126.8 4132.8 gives 0.569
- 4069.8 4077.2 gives 0.553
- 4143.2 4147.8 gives 0.579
